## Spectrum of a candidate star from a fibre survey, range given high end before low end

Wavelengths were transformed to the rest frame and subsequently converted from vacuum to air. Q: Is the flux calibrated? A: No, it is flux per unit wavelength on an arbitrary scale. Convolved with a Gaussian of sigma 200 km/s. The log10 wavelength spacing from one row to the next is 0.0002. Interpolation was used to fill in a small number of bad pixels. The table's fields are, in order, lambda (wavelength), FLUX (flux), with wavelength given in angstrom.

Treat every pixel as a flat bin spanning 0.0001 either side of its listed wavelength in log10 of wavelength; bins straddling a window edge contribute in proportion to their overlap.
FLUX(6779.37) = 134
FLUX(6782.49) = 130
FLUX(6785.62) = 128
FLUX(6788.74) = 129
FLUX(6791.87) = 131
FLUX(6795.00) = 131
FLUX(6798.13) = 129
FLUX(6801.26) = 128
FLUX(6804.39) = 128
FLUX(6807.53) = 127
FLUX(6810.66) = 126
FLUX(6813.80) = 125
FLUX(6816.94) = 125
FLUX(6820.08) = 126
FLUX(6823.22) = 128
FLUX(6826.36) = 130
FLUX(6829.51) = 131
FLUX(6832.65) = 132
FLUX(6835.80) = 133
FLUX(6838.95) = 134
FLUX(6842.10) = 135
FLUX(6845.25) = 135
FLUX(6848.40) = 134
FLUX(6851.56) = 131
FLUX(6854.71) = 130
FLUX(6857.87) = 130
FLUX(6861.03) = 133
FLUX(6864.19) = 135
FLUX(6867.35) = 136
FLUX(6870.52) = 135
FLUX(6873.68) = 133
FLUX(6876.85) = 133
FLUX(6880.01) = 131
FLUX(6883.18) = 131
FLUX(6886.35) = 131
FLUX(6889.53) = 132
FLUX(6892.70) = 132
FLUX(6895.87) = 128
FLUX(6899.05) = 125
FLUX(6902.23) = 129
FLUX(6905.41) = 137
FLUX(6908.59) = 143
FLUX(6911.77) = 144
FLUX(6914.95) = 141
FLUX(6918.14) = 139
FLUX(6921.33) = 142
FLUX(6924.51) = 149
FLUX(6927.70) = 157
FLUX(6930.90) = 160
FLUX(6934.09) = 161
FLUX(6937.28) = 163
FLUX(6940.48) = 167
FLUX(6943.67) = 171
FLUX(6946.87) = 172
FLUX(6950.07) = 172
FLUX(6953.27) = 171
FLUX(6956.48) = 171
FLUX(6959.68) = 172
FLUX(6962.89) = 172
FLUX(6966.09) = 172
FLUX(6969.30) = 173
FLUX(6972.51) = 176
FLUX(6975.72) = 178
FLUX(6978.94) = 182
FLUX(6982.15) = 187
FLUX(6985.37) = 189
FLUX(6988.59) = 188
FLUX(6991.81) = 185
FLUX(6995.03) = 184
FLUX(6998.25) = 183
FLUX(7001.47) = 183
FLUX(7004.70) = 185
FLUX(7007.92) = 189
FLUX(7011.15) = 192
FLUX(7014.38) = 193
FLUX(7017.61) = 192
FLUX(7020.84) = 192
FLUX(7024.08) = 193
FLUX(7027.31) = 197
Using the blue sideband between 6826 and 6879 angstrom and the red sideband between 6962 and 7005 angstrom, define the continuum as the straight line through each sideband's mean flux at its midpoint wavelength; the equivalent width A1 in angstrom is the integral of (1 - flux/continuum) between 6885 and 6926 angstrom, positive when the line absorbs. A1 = 4.4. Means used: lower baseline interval 133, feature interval 136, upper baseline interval 181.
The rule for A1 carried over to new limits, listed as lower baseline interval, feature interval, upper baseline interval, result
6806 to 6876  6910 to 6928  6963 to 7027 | 1.6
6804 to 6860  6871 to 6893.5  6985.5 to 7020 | 2.3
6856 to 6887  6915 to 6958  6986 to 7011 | -0.1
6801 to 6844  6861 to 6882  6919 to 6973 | 1.4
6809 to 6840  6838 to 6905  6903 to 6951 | 3.8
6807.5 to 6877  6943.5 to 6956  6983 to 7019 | -0.2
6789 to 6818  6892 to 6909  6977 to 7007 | 2.8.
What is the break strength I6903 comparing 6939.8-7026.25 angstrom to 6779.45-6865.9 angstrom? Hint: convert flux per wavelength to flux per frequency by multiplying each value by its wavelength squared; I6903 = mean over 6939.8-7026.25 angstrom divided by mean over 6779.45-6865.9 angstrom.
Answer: 1.46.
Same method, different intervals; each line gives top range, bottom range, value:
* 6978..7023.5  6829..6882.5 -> 1.47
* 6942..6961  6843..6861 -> 1.34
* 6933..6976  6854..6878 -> 1.31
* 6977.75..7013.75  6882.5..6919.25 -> 1.43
